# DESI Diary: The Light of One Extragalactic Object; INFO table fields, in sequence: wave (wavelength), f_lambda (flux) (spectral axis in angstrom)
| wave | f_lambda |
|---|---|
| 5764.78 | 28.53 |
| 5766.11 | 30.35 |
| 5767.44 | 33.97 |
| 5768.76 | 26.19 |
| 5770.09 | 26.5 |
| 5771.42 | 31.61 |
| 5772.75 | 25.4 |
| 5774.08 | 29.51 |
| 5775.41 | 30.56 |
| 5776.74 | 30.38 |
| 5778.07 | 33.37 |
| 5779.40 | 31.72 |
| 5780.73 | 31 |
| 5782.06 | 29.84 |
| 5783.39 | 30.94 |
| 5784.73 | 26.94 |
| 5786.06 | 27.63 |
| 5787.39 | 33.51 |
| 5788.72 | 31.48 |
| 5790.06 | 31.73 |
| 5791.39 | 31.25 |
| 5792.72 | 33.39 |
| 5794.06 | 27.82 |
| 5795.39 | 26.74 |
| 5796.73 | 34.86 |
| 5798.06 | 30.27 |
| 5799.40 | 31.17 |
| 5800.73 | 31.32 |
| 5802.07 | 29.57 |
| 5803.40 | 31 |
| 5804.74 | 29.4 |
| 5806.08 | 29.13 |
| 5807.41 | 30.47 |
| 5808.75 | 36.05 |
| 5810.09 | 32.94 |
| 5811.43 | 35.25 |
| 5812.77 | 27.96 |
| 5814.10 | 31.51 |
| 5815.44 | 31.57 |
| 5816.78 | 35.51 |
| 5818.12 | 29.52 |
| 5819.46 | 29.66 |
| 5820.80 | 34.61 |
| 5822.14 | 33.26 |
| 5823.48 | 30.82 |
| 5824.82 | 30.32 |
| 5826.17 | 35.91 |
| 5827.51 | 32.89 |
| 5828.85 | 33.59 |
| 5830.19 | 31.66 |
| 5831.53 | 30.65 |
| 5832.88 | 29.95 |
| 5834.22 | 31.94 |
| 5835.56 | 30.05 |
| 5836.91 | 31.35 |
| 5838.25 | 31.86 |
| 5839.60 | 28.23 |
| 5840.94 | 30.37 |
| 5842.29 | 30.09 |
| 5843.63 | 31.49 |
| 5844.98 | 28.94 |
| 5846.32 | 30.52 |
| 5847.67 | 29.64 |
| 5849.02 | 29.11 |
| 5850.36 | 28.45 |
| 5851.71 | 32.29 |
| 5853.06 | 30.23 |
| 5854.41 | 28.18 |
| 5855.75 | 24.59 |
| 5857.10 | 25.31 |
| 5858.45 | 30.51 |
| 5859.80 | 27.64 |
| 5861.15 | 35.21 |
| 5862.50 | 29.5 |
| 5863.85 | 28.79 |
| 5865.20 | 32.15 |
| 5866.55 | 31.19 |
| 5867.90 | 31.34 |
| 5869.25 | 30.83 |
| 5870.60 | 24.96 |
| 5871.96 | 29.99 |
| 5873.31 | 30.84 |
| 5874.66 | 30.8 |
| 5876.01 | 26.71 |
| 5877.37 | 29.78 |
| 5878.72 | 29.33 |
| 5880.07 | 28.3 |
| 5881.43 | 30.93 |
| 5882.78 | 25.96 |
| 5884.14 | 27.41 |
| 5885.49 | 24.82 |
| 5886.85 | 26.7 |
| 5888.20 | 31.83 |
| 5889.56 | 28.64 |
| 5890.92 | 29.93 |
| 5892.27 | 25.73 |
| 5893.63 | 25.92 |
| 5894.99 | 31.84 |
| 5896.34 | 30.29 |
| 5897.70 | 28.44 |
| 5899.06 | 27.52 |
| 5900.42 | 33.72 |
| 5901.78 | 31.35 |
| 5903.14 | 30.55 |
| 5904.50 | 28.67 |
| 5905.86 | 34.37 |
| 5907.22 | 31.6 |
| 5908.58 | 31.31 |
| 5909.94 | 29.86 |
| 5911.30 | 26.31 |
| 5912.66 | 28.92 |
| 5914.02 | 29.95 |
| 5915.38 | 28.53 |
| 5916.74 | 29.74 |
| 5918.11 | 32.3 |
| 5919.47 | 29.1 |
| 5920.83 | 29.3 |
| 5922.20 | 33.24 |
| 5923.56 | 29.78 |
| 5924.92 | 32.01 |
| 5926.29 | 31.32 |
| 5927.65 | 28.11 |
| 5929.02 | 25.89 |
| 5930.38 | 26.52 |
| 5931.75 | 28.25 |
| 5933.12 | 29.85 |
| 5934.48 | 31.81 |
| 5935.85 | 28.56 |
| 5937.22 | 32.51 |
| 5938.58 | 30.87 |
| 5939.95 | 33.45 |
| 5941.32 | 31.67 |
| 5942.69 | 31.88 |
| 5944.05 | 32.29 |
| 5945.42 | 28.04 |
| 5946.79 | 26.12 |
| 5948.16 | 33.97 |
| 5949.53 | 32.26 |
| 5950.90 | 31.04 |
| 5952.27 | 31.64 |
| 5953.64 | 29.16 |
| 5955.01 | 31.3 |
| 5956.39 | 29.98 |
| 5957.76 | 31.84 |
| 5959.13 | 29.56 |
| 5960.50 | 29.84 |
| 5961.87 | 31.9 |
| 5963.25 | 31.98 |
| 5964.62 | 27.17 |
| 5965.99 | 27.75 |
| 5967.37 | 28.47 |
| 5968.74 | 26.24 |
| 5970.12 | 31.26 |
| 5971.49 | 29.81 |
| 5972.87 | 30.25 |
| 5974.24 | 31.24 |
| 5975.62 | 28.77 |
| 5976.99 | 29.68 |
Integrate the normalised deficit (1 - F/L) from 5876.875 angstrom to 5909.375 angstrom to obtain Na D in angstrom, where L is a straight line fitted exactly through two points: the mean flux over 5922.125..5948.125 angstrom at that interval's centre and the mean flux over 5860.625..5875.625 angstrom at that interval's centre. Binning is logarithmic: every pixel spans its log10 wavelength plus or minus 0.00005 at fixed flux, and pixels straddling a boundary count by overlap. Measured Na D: 1.0 angstrom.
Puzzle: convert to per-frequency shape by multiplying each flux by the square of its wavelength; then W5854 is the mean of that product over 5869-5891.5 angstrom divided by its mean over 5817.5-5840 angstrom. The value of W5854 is 0.9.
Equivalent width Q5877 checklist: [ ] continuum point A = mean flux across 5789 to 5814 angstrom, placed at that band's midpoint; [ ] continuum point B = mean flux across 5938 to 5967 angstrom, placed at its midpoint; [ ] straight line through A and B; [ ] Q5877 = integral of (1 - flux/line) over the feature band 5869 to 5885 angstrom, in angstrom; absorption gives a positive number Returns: 1.1 angstrom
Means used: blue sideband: 31.1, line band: 28.7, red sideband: 30.6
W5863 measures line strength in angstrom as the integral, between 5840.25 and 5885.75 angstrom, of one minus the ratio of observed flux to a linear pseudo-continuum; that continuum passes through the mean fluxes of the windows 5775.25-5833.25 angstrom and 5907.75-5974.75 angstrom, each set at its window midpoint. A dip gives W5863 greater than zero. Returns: 2.2 angstrom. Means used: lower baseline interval 31.4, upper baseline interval 30.1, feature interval 29.3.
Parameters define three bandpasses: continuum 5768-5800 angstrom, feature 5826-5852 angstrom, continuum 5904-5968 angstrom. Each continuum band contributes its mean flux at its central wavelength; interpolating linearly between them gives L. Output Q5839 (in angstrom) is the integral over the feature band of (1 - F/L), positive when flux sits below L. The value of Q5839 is -0.6 angstrom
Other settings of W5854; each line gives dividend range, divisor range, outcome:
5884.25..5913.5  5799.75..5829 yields 0.95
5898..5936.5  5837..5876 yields 1.03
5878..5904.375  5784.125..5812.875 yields 0.96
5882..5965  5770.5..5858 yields 1.01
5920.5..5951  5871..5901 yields 1.07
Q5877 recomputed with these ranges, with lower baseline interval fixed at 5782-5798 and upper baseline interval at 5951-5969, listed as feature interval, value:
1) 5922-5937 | 0.2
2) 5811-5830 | -1.2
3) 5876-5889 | 0.8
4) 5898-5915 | -0.1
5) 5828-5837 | -0.3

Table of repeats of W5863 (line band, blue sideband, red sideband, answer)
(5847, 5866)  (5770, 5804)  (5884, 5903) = 0.04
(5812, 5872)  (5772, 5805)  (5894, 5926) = -0.28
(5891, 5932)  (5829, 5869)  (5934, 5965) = 1.16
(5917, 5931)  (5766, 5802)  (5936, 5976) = 0.29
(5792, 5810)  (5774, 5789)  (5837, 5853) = -0.28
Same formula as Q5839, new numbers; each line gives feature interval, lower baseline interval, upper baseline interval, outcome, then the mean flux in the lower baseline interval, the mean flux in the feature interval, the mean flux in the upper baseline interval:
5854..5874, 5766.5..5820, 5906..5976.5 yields 0.7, 30.7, 29.4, 30.1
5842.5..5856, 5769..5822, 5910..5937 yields 0.3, 30.8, 29.5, 29.5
